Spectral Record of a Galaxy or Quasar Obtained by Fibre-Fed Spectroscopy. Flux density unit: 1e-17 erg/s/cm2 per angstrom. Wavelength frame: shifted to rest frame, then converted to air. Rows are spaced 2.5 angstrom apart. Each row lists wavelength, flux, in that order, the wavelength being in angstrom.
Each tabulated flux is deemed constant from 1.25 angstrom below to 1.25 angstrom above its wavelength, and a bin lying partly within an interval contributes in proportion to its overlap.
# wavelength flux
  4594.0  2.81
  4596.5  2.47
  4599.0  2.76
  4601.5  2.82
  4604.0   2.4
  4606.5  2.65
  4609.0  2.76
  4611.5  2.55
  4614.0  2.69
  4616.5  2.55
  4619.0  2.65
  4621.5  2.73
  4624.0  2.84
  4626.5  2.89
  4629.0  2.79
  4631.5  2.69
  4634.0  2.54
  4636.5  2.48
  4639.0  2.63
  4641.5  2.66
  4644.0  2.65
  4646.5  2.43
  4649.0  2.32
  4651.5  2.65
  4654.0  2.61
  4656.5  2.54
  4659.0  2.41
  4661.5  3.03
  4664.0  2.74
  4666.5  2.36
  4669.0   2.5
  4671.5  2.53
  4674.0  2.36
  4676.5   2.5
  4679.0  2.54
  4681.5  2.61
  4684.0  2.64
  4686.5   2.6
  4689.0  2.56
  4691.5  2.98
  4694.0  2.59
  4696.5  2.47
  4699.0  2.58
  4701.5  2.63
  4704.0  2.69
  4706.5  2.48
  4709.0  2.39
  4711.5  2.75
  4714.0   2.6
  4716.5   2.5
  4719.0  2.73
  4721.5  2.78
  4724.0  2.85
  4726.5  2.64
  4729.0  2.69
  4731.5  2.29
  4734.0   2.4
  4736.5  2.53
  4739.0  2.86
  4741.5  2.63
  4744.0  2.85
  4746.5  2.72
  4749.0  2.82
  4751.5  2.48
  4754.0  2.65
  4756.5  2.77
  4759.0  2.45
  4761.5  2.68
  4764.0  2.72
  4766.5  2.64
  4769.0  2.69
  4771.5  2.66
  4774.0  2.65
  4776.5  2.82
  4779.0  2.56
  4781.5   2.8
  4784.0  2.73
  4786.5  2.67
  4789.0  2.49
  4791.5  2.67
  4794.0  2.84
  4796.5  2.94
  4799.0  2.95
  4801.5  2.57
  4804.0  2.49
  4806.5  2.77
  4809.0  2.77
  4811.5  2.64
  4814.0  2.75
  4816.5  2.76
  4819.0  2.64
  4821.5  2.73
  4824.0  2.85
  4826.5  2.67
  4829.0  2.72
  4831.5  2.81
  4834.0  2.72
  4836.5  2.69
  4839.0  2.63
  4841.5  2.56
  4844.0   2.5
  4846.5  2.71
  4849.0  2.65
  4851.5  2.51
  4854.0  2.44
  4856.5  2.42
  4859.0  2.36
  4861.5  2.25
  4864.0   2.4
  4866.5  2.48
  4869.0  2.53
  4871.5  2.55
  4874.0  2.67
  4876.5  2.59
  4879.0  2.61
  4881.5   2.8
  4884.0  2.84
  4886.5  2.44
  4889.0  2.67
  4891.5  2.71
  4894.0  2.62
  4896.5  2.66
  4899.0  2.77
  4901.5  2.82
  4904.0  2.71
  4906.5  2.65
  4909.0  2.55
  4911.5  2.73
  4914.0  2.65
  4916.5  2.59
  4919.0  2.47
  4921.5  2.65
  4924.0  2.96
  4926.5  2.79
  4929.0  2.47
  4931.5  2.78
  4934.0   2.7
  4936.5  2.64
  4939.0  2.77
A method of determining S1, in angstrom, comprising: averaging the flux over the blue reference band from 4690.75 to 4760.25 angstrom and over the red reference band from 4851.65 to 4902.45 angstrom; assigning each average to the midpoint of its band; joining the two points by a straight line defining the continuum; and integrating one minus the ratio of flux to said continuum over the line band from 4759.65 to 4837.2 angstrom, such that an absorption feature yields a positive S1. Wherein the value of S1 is -3.1 angstrom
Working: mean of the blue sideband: 2.63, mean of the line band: 2.71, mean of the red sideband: 2.58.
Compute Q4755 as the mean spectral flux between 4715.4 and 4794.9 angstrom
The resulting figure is 2.66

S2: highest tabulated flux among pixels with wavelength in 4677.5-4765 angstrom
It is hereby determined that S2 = 2.98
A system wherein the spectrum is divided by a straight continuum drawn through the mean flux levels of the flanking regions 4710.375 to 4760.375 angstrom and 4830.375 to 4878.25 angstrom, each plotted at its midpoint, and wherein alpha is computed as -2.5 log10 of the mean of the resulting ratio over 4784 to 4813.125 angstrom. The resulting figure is -0.05 mag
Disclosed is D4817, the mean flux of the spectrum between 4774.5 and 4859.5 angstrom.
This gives 2.67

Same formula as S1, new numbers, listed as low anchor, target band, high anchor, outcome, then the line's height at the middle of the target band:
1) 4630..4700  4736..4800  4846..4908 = -2.9 angstrom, 2.59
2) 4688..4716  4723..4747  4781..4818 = 0.0 angstrom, 2.65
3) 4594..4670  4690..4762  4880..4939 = 0.3 angstrom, 2.65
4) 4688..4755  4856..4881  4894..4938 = 1.6 angstrom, 2.67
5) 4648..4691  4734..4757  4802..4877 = -0.9 angstrom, 2.59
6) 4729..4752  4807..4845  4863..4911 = -0.9 angstrom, 2.63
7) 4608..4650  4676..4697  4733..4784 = 0.3 angstrom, 2.65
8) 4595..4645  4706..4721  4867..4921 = 0.4 angstrom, 2.66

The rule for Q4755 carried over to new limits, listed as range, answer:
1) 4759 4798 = 2.7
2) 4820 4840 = 2.73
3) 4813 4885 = 2.61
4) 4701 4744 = 2.62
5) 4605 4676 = 2.61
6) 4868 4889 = 2.63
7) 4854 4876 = 2.46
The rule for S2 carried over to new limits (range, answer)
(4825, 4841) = 2.81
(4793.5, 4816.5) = 2.95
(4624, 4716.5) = 3.03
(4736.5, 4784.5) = 2.86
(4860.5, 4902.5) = 2.84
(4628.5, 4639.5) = 2.79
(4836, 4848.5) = 2.71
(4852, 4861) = 2.44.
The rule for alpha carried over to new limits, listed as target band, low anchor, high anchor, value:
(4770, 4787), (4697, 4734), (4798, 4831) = -0.01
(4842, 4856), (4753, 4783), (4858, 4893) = 0.02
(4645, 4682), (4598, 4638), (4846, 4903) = 0.05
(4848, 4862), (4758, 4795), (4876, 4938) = 0.10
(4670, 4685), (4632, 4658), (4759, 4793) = 0.02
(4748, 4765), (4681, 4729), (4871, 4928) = 0.00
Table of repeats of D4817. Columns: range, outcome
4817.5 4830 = 2.72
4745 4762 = 2.65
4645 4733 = 2.59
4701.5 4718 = 2.58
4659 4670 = 2.63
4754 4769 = 2.66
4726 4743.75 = 2.59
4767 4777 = 2.69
